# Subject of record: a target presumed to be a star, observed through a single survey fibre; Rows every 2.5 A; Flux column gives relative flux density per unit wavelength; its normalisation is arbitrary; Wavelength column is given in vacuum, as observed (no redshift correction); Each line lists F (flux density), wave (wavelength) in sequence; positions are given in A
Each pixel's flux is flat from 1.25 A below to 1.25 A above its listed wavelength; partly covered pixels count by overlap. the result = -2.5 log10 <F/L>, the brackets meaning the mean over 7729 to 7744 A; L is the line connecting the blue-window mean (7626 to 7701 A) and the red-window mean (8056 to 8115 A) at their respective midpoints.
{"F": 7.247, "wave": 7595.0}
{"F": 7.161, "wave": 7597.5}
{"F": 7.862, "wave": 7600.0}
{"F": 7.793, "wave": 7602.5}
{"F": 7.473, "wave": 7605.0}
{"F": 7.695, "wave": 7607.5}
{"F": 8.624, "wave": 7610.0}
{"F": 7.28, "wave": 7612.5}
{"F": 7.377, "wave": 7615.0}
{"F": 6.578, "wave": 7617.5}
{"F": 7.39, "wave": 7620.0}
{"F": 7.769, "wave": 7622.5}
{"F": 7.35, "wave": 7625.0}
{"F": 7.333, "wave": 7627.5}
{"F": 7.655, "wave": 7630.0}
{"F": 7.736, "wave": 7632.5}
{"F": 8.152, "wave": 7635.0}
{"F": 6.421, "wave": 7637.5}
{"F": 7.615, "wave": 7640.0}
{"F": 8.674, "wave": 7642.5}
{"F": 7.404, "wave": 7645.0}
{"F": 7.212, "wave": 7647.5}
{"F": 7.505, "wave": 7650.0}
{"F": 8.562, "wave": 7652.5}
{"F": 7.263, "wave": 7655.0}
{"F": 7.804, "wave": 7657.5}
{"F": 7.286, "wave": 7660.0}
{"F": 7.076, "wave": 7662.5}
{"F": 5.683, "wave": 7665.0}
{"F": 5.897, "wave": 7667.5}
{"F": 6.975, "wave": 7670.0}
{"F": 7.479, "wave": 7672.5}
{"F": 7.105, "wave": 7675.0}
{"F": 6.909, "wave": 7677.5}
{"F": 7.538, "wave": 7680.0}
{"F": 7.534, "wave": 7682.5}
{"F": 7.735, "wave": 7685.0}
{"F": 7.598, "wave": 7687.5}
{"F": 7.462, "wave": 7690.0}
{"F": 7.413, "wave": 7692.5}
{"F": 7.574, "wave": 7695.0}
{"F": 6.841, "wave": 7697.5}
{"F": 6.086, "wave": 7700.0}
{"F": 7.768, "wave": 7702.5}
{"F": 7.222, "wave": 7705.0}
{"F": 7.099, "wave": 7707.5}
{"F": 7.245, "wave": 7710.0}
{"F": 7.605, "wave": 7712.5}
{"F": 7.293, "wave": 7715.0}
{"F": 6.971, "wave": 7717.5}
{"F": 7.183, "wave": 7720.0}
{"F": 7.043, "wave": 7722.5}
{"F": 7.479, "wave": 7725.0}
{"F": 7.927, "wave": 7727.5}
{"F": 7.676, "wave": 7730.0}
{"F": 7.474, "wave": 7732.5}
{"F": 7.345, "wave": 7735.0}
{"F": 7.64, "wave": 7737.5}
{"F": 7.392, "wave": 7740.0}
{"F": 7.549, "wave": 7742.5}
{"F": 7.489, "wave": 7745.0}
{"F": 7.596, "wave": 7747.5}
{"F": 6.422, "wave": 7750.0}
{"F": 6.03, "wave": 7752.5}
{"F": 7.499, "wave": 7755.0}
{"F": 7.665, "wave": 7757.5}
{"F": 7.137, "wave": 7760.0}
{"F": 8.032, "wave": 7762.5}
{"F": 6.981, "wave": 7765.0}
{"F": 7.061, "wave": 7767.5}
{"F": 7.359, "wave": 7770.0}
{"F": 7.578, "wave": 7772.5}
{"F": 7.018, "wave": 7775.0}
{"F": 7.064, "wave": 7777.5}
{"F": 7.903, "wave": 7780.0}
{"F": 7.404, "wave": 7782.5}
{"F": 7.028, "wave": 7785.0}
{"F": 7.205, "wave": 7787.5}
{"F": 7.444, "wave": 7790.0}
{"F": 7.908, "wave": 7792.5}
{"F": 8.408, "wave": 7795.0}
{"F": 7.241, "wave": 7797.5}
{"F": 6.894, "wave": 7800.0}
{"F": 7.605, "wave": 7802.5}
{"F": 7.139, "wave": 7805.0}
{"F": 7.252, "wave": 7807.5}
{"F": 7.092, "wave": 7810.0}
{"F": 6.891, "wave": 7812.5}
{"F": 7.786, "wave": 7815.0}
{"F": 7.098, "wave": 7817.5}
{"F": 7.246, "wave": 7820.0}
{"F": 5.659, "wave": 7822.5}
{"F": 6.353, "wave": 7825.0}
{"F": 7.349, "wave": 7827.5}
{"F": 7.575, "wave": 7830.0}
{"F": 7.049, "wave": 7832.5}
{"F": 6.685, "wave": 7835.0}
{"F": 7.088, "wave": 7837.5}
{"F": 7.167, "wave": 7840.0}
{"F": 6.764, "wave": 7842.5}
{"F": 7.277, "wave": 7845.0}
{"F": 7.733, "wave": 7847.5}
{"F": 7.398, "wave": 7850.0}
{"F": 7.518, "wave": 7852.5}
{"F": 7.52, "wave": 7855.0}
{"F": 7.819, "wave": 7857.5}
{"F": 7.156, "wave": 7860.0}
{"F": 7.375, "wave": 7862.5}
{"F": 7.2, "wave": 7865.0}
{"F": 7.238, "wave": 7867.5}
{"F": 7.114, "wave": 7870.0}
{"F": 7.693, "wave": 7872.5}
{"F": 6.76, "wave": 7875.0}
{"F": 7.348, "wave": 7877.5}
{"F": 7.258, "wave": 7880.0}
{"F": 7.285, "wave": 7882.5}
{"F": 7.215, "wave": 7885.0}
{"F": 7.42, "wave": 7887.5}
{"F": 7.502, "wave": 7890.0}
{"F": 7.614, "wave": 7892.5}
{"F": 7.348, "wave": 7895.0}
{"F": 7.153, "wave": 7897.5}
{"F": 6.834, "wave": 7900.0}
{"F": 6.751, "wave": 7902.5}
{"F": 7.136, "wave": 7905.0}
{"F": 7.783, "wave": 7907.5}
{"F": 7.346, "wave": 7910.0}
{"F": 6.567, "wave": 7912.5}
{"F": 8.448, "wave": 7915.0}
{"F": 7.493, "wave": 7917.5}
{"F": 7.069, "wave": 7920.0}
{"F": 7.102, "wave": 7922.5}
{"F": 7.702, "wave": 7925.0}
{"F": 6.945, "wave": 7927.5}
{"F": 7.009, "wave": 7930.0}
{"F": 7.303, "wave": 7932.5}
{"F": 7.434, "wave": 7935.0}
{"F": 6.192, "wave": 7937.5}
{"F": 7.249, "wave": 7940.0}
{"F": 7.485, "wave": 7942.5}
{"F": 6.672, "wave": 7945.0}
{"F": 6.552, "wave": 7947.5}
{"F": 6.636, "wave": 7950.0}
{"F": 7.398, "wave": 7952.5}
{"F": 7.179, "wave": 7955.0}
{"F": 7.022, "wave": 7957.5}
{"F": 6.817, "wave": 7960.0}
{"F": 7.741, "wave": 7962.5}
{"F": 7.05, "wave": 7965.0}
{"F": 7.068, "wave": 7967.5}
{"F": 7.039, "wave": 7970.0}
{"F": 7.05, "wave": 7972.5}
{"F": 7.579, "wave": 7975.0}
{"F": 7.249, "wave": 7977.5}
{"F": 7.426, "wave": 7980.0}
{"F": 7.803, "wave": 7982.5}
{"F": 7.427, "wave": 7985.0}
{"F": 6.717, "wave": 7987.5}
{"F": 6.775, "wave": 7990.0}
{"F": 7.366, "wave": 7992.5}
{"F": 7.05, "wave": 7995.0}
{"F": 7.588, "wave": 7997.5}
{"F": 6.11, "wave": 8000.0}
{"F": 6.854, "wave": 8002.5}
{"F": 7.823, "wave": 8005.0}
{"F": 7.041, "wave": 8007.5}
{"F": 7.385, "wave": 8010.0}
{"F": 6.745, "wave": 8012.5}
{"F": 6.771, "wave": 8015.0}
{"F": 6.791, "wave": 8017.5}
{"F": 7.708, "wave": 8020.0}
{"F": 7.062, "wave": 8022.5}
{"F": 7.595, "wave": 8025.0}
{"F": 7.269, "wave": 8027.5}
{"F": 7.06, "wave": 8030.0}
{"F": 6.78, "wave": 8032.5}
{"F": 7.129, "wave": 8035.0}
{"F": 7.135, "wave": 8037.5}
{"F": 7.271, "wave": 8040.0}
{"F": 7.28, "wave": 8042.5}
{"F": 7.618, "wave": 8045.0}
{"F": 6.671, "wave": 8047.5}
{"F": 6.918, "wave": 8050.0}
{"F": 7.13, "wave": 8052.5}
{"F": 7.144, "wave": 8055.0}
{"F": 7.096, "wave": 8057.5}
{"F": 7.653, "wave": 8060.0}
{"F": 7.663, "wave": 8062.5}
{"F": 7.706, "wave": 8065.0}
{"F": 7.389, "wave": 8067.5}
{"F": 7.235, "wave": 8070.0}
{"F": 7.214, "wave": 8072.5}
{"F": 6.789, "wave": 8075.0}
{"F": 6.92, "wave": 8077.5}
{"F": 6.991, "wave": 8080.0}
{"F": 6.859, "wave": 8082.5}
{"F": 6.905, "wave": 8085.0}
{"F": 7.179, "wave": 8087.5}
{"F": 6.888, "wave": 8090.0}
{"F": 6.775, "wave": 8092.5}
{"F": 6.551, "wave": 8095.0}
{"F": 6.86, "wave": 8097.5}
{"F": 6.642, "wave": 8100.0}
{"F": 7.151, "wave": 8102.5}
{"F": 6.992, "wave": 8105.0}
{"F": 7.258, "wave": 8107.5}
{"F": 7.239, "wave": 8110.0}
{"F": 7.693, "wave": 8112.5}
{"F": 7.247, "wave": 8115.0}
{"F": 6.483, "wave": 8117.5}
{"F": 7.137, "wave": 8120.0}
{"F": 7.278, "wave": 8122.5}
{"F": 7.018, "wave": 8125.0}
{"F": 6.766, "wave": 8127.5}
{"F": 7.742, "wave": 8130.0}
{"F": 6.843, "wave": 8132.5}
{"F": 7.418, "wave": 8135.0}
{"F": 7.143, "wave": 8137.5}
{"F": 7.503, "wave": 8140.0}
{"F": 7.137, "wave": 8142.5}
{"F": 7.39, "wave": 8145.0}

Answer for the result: -0.03 mag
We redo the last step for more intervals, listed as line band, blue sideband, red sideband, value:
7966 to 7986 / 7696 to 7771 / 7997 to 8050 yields -0.03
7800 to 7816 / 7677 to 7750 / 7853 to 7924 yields 0.01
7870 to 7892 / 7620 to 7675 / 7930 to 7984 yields -0.02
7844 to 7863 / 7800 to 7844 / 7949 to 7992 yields -0.06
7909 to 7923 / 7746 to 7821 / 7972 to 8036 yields -0.02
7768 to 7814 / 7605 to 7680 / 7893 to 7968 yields -0.01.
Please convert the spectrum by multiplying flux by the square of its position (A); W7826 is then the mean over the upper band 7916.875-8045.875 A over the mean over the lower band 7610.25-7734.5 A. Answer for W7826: 1.1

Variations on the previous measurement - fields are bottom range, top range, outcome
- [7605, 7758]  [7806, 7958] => 1.03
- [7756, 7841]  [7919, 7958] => 1.01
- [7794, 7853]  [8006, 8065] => 1.06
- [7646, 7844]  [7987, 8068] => 1.06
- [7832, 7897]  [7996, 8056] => 1.02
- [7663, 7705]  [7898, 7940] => 1.08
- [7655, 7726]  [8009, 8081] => 1.09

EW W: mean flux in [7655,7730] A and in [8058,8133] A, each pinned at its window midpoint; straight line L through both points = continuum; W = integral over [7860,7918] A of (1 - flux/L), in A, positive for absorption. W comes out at -1.1 A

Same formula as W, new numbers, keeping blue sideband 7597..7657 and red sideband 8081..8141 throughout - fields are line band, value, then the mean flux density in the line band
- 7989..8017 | 0.54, 7.04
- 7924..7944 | 0.28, 7.15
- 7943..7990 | 0.58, 7.13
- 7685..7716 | 0.91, 7.29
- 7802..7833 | 1.30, 7.07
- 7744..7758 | 0.70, 7.08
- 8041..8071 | -0.71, 7.29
